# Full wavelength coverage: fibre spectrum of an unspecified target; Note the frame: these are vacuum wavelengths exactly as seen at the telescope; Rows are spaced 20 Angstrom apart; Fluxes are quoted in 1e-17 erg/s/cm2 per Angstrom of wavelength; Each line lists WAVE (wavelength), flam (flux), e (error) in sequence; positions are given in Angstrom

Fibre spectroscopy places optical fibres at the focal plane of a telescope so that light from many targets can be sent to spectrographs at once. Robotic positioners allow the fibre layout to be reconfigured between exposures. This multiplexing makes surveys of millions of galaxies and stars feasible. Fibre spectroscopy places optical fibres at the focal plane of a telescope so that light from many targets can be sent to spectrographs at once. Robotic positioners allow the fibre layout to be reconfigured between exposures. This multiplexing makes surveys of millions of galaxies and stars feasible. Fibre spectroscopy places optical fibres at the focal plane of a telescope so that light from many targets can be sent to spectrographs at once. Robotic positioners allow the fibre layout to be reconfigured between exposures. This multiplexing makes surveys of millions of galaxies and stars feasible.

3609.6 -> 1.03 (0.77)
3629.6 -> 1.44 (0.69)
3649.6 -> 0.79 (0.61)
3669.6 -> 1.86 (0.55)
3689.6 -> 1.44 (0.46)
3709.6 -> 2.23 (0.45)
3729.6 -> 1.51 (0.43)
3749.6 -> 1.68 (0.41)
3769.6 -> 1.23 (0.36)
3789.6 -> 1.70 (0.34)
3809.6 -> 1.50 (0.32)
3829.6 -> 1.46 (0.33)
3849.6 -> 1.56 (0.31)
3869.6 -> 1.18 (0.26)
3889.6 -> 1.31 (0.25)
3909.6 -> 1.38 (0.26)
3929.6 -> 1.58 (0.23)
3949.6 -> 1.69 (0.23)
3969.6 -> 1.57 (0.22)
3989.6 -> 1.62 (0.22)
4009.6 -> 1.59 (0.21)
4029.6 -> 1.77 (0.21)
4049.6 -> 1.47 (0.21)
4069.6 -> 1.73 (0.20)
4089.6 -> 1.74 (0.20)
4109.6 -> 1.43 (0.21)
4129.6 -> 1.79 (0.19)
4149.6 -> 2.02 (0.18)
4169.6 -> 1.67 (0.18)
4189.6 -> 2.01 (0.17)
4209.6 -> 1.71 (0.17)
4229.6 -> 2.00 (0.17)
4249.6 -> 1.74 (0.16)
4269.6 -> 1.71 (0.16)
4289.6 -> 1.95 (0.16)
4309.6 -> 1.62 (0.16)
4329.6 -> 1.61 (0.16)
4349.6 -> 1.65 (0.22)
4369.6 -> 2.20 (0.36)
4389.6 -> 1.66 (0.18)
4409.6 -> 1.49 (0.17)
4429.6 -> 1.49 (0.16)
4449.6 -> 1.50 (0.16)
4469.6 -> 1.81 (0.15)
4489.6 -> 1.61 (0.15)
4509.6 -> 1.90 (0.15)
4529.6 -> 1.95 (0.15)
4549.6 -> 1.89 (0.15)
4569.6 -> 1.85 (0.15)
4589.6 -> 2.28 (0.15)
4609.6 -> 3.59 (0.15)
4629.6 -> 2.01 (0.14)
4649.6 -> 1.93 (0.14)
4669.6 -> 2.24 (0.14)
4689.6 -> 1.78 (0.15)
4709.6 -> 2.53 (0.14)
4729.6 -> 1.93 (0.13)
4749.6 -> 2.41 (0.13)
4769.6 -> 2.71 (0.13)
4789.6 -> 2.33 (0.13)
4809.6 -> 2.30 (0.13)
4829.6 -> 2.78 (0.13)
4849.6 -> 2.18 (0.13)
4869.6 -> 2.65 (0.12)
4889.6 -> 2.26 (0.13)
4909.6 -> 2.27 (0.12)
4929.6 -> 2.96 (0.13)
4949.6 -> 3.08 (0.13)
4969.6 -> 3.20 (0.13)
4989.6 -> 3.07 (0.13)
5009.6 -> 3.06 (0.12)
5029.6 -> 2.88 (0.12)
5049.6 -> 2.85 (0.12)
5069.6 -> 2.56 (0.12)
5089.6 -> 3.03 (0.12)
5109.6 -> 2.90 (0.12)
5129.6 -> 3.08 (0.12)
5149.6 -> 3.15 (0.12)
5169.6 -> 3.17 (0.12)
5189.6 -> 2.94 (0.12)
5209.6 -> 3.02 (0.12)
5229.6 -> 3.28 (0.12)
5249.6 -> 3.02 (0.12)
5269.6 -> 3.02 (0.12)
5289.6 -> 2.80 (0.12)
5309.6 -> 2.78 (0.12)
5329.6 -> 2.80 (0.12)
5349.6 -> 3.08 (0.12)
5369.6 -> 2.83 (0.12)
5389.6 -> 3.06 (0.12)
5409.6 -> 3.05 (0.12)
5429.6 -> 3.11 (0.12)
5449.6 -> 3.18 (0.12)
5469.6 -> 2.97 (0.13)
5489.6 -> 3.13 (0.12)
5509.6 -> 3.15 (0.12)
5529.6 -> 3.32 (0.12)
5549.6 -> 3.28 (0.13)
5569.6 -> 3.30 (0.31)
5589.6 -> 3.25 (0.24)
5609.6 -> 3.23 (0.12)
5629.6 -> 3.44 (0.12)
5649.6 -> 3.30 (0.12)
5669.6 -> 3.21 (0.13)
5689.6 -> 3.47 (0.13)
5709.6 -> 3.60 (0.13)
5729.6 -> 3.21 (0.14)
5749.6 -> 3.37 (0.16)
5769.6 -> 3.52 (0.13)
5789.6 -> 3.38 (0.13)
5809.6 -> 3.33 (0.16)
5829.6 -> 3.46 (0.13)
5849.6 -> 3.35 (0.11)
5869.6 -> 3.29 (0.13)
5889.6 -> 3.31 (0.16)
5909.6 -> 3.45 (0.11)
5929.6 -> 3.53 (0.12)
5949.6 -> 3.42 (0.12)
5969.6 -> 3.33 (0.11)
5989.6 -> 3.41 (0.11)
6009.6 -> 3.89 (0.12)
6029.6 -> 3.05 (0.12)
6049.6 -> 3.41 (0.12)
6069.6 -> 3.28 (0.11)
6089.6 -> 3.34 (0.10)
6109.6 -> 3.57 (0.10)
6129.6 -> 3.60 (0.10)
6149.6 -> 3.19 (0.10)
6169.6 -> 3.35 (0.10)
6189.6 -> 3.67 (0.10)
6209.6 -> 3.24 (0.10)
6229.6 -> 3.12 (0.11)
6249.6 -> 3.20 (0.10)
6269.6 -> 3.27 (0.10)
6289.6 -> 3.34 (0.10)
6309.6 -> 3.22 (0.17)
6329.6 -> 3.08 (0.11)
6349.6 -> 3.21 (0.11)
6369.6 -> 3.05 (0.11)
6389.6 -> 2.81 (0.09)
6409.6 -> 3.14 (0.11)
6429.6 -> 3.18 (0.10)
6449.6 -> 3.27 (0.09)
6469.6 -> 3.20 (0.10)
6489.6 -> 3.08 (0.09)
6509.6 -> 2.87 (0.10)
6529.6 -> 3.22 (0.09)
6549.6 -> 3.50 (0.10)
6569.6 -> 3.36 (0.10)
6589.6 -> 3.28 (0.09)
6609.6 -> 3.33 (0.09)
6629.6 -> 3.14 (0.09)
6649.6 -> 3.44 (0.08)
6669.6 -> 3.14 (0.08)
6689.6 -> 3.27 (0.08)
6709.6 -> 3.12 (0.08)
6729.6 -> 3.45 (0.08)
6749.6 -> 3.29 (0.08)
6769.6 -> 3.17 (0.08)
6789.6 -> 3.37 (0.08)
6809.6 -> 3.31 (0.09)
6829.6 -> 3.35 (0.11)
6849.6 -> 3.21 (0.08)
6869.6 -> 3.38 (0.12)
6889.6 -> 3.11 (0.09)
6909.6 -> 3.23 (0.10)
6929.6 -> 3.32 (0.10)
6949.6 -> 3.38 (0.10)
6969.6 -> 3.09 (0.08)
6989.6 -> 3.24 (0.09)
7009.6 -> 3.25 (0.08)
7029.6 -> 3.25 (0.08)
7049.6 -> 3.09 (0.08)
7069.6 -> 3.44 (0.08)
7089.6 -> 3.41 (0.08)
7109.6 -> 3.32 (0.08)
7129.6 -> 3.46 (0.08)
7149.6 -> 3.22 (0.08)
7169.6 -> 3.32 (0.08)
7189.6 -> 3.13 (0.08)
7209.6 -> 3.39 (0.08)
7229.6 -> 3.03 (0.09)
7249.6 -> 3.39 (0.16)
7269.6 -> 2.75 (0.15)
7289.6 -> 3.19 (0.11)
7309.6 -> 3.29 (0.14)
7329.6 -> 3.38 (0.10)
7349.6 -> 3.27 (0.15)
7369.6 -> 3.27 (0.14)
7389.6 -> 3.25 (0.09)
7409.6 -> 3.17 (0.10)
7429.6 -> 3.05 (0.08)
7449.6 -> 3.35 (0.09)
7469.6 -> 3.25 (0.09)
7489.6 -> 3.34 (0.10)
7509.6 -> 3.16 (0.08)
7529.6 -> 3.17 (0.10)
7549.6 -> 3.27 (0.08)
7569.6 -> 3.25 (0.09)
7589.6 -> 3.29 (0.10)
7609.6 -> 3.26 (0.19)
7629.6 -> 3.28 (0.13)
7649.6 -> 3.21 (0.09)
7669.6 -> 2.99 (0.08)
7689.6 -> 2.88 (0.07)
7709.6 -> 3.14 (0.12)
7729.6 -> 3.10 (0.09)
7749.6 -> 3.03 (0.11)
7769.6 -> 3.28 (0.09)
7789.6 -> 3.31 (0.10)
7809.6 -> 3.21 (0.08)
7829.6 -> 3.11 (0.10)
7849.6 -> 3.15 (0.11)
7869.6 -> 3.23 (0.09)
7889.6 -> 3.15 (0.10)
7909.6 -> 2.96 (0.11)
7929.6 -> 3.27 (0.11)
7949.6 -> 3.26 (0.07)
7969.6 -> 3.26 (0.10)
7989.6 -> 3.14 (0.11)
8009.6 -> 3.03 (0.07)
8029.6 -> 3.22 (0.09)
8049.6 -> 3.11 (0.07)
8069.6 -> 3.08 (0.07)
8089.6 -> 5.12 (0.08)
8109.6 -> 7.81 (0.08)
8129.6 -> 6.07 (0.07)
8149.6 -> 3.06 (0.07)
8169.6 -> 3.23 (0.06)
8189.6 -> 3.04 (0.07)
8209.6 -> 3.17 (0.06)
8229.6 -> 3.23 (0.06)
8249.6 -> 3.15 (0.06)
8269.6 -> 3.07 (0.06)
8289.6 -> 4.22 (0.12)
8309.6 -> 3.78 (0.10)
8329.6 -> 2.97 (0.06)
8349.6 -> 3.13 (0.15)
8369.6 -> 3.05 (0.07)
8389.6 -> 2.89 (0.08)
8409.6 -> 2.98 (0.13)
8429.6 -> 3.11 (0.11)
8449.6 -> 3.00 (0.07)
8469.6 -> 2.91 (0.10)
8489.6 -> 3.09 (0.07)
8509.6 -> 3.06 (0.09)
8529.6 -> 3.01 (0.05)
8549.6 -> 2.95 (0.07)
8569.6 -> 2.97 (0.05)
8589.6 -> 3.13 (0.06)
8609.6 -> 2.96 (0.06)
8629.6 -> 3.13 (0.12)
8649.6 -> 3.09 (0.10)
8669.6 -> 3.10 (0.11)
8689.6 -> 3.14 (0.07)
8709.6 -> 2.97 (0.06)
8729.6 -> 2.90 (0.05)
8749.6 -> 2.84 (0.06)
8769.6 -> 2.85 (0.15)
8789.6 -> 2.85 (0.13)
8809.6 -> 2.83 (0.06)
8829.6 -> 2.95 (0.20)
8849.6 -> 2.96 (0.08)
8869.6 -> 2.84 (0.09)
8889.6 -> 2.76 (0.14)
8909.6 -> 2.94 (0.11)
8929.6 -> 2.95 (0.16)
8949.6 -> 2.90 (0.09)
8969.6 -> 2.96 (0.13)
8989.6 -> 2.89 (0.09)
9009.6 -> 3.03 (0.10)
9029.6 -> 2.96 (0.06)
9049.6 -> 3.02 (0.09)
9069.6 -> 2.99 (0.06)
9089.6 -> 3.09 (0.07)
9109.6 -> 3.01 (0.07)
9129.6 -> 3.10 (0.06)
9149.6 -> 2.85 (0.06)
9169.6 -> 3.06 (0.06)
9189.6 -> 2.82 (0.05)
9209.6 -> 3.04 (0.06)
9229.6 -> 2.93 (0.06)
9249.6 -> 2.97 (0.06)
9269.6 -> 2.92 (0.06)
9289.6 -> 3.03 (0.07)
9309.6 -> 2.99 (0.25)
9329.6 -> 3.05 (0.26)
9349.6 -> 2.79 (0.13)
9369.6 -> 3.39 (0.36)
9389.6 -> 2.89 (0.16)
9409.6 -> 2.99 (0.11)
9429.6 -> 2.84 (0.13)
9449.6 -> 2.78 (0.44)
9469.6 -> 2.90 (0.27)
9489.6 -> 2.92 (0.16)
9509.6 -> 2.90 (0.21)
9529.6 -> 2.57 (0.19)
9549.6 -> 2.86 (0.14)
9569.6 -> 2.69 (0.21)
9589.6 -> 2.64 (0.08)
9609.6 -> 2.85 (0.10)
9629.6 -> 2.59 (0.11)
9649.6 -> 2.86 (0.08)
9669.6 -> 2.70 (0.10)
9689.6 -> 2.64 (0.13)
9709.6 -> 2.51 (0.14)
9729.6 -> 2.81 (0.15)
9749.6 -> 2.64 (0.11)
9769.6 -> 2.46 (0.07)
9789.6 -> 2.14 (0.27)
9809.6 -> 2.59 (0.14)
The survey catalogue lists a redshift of 0.234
